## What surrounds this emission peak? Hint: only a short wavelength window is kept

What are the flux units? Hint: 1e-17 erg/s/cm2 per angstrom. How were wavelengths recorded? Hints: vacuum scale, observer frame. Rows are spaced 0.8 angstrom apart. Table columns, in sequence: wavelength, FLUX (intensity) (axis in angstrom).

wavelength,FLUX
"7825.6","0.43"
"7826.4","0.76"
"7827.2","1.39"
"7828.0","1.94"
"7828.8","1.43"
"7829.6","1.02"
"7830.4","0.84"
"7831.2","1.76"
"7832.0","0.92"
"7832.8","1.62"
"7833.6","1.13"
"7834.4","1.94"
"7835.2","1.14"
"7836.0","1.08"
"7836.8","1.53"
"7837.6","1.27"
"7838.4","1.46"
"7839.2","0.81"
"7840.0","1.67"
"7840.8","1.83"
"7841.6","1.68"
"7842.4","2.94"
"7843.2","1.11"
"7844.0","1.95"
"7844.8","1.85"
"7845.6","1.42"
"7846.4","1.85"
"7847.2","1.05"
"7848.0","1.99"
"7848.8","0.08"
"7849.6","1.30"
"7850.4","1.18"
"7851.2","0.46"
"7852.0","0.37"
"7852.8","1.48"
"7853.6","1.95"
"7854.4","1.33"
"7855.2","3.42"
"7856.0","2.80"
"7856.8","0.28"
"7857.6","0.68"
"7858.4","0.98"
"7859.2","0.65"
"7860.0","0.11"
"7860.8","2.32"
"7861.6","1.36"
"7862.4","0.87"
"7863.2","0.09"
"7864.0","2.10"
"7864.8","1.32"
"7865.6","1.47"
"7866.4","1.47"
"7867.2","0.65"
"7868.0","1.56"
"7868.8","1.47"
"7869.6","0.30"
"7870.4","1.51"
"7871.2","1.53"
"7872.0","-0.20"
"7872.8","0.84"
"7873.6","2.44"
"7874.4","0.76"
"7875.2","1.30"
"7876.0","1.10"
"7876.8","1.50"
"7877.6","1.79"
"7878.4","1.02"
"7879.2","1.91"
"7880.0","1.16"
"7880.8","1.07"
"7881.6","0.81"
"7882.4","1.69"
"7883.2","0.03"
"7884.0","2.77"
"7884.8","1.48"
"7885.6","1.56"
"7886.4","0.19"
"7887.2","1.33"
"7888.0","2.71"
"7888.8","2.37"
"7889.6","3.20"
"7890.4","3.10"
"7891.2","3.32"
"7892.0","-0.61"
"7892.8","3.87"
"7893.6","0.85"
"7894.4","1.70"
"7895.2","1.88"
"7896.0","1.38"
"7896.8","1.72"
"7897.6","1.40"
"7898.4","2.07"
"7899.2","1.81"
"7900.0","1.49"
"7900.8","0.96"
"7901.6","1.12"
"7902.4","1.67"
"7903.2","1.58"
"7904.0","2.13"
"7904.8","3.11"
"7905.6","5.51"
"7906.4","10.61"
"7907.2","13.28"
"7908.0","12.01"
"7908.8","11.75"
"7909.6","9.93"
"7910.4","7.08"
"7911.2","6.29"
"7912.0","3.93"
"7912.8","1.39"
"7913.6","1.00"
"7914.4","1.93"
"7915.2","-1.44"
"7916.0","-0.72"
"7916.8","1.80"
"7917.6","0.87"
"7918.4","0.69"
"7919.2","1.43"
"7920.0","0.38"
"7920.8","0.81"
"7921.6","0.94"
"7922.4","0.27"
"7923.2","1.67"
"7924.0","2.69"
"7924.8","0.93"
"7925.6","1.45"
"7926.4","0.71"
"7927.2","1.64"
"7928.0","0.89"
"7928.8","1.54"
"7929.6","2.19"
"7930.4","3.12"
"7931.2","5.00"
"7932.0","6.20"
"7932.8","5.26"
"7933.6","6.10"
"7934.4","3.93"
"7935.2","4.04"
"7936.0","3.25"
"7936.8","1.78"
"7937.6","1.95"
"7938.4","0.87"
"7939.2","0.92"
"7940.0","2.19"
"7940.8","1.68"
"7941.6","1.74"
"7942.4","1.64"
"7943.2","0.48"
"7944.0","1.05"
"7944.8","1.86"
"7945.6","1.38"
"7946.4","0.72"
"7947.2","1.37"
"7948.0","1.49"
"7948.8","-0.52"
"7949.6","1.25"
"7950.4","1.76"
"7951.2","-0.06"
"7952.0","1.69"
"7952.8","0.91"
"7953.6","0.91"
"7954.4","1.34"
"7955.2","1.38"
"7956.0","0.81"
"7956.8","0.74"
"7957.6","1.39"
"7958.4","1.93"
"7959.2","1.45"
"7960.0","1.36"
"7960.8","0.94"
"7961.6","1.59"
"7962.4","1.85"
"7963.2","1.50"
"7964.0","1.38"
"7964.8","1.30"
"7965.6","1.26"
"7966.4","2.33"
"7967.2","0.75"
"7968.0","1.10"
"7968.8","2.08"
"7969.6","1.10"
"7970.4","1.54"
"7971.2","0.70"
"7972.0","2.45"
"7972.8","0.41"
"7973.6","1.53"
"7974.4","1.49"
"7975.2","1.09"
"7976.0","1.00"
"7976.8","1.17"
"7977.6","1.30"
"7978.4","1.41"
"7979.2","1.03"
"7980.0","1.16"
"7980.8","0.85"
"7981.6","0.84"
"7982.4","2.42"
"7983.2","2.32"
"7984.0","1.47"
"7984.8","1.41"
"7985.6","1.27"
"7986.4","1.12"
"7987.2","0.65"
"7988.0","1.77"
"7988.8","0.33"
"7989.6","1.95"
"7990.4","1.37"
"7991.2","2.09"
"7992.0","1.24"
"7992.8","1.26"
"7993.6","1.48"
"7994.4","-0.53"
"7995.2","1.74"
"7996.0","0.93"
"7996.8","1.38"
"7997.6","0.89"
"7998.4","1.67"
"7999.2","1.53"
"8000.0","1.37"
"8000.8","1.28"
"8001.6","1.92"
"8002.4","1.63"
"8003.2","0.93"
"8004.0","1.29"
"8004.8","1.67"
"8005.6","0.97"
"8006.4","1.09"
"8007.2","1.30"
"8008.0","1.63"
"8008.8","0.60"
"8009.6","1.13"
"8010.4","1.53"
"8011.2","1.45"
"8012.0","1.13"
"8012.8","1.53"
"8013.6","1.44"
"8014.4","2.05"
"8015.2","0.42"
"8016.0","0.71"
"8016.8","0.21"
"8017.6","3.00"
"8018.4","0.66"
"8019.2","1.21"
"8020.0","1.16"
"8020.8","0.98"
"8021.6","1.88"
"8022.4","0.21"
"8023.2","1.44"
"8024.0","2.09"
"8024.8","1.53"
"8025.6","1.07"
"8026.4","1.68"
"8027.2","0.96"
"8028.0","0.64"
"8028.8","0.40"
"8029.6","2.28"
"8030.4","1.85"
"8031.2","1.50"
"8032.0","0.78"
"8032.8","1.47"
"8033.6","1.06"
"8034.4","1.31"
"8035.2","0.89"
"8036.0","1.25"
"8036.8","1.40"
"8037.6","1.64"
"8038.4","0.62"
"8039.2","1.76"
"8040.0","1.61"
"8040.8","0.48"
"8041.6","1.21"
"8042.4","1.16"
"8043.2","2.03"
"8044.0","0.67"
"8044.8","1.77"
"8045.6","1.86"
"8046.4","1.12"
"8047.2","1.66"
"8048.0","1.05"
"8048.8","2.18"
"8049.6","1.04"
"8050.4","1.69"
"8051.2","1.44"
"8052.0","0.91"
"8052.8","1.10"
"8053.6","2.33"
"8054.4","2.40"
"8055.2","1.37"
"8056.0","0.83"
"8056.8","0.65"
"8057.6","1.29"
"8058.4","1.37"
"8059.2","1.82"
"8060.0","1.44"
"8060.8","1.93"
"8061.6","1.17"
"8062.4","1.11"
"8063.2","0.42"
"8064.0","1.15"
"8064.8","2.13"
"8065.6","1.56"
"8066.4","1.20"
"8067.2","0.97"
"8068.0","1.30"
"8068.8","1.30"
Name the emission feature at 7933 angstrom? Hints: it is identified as [N II] 6583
